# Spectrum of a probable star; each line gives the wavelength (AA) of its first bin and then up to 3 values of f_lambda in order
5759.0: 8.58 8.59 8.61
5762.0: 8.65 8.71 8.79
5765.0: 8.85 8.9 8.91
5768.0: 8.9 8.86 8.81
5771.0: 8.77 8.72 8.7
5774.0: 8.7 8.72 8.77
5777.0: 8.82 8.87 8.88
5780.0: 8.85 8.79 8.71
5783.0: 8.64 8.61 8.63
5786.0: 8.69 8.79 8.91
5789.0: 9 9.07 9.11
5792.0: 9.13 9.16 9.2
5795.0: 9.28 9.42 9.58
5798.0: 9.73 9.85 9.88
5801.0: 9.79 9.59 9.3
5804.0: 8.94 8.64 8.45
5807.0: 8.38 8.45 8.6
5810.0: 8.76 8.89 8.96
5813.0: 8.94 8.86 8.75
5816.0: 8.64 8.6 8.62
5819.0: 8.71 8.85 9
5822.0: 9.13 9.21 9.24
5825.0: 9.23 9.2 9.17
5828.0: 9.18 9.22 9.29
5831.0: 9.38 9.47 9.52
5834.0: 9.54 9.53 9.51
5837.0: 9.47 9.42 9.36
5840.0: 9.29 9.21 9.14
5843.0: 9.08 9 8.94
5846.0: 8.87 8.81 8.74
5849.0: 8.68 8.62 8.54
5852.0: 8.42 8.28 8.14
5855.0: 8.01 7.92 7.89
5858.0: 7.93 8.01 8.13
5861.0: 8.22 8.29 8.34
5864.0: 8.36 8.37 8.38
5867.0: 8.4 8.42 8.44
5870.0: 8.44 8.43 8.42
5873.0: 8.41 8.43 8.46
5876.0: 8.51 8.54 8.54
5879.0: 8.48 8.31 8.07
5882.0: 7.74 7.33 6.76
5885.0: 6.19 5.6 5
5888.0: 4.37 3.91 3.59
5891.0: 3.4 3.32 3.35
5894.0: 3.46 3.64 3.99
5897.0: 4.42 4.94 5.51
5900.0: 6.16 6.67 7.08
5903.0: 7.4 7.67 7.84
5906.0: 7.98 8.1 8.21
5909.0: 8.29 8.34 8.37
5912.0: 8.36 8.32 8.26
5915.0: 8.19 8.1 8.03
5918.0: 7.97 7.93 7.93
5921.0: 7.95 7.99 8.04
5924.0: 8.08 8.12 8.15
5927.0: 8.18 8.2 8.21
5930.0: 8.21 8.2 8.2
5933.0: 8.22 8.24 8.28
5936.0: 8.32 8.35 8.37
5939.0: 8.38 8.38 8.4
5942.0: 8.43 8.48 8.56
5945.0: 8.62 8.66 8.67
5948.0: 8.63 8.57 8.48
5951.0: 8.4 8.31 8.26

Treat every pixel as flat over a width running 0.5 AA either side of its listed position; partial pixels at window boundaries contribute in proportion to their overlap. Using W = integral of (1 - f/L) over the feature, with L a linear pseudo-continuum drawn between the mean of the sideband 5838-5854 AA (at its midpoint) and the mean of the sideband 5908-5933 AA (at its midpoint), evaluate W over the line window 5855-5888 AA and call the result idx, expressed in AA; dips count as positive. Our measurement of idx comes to 2.74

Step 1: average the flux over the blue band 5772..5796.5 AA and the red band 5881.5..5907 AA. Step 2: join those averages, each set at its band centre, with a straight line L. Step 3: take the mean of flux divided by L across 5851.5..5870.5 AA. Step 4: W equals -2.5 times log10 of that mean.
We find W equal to -0.248 mag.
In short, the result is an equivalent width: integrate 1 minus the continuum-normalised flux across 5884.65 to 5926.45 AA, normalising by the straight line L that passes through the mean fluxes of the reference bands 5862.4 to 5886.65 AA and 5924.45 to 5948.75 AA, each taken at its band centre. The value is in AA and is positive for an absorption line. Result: 8.1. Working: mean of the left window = 8.04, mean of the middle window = 6.62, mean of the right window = 8.35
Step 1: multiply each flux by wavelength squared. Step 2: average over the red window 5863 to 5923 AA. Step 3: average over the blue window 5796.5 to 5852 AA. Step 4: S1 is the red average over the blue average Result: 0.80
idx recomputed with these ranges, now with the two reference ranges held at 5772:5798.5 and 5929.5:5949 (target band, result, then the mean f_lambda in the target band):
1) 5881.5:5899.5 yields 7.92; 4.81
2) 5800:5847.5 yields -1.42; 9.08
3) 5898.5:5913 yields 1.57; 7.6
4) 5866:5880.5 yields 0.33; 8.44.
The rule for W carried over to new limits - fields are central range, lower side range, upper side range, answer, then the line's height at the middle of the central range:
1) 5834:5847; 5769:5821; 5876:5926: -0.15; 8.04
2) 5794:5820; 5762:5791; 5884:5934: -0.08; 8.36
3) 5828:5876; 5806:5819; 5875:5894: -0.19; 7.3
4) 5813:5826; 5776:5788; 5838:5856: -0.02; 8.76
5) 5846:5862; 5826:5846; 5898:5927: 0.08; 8.93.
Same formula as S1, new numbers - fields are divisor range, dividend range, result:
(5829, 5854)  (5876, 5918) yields 0.74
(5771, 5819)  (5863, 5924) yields 0.83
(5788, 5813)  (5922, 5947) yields 0.95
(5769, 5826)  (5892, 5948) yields 0.88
